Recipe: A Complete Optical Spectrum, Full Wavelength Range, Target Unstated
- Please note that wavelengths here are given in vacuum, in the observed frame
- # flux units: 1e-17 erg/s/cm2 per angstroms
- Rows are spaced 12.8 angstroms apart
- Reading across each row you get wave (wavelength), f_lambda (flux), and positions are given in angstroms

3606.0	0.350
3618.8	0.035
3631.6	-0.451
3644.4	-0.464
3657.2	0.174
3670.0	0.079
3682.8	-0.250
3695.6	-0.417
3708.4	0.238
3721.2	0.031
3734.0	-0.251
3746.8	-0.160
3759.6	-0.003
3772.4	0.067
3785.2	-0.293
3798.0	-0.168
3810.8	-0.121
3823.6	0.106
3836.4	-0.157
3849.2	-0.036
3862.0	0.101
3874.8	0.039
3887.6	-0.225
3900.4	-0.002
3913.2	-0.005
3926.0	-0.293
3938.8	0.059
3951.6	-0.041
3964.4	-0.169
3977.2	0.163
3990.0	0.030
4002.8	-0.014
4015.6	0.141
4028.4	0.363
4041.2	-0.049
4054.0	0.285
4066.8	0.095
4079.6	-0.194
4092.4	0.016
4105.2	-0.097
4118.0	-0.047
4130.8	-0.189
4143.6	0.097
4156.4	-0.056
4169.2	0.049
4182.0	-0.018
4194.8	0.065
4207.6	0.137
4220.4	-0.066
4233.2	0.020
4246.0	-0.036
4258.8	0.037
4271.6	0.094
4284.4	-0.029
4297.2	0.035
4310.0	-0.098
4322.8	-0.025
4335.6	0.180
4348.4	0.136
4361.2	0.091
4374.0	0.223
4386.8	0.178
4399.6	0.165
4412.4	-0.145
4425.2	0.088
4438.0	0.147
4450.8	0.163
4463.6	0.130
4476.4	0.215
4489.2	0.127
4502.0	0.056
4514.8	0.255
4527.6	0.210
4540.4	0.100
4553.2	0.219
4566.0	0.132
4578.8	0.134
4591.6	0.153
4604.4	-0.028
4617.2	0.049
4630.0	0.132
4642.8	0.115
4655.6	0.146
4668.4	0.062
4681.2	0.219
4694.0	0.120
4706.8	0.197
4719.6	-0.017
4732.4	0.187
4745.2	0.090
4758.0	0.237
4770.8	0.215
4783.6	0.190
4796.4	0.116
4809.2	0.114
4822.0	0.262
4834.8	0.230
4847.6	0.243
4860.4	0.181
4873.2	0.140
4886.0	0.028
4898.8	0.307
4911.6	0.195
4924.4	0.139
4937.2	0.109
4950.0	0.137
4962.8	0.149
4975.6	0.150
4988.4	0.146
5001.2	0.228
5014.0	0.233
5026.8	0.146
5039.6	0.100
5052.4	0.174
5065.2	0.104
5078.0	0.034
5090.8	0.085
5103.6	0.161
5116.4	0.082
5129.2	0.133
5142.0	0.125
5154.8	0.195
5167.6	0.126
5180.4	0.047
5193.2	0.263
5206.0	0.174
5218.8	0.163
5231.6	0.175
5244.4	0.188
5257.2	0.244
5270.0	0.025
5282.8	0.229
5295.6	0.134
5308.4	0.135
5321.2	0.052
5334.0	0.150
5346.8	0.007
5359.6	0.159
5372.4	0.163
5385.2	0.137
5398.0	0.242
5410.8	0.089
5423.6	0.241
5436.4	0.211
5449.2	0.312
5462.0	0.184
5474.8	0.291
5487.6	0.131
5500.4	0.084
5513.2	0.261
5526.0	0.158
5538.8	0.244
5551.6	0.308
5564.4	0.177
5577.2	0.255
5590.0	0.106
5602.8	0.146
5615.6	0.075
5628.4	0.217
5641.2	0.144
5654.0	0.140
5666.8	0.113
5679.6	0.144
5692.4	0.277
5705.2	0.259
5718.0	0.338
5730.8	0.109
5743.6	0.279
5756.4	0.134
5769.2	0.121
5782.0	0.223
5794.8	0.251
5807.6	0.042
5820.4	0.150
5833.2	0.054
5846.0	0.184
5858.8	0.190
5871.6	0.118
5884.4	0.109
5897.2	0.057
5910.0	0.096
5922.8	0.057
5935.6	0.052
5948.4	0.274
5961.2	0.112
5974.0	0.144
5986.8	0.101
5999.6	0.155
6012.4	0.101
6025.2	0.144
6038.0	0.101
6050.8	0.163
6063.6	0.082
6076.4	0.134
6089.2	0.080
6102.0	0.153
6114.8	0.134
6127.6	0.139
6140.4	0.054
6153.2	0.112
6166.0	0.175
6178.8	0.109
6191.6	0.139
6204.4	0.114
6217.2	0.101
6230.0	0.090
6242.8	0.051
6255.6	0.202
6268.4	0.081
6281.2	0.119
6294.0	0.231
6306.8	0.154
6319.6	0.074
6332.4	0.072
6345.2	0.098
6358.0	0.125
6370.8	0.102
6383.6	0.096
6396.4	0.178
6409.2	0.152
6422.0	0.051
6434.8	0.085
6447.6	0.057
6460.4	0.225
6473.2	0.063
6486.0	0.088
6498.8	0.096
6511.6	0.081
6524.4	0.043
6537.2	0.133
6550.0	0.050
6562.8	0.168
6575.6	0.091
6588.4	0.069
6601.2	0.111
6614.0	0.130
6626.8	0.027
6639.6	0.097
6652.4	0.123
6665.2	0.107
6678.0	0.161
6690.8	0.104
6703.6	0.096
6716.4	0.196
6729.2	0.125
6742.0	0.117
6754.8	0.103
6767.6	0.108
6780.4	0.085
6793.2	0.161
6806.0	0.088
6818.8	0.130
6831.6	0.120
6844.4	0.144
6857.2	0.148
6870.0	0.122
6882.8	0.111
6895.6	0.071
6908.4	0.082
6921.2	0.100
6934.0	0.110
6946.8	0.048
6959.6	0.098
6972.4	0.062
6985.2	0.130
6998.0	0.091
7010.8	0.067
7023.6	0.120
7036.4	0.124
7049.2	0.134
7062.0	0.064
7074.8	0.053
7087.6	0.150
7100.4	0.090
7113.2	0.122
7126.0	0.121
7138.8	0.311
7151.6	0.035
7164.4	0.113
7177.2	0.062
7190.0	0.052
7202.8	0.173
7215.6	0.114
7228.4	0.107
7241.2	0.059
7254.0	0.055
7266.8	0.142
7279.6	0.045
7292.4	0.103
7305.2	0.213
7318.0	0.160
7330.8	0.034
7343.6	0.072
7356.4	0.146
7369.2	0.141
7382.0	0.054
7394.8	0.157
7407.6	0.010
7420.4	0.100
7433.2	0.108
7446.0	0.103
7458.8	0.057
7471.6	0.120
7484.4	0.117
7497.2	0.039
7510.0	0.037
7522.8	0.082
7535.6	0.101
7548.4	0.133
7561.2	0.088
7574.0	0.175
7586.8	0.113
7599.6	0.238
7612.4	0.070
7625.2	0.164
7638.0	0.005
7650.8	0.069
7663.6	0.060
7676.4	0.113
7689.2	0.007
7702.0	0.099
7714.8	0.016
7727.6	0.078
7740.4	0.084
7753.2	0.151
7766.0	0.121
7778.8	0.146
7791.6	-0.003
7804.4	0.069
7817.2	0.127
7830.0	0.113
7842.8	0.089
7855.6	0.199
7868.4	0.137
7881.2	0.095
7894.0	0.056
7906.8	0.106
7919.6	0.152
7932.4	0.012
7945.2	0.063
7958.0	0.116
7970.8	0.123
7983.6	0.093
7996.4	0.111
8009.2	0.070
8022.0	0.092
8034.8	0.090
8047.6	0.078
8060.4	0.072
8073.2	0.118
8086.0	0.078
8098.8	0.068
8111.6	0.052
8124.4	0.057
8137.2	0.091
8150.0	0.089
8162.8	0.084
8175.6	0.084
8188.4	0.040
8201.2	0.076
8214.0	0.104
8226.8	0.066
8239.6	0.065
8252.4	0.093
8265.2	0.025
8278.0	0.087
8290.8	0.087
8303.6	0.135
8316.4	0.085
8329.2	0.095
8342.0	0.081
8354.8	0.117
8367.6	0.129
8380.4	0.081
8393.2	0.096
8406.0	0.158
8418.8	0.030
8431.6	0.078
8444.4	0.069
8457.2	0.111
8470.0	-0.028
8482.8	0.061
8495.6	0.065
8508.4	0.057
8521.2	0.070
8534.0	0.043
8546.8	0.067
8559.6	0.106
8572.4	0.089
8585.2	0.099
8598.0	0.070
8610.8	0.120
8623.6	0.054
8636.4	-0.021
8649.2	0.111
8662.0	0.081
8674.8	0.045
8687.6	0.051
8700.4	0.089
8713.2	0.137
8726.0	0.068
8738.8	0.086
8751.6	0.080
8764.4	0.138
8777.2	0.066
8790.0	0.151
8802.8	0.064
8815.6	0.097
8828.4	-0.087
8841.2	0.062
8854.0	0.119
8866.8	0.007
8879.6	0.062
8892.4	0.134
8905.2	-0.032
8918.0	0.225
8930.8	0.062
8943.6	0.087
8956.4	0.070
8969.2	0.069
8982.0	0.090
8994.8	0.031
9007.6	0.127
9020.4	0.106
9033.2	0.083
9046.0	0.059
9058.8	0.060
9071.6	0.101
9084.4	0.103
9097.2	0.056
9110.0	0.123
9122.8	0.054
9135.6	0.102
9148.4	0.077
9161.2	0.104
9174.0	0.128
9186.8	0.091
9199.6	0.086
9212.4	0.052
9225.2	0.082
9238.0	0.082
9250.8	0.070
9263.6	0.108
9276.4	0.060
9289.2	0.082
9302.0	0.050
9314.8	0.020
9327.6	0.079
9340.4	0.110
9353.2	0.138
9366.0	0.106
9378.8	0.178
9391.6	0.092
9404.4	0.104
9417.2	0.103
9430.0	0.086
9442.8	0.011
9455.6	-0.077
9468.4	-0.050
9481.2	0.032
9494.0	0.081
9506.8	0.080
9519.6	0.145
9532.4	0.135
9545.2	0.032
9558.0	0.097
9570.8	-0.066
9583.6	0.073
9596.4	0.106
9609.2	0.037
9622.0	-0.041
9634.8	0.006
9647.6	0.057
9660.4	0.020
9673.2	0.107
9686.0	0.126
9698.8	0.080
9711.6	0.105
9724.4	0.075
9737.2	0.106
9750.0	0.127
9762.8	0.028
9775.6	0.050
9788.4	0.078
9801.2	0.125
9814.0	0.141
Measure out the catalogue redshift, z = 0.09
